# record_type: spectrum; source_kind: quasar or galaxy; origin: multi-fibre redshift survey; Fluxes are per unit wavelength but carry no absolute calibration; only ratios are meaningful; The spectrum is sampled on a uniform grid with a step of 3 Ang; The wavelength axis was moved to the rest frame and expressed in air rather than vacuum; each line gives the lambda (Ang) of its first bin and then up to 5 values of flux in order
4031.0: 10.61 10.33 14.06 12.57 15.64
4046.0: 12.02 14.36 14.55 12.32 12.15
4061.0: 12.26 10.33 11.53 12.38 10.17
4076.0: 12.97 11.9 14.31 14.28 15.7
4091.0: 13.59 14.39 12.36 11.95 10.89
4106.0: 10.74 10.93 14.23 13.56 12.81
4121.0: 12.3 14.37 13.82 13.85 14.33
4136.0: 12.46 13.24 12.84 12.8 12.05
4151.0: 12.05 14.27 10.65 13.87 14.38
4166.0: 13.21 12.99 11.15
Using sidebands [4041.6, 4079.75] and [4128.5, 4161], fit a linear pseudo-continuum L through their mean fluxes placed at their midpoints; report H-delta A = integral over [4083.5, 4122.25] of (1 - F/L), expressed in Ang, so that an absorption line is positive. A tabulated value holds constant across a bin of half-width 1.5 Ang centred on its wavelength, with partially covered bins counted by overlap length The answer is -0.6 Ang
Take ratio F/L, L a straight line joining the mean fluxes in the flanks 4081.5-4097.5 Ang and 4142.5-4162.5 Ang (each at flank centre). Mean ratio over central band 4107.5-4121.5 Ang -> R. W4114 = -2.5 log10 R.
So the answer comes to 0.07 mag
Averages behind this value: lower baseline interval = 14.2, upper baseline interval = 12.7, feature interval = 12.8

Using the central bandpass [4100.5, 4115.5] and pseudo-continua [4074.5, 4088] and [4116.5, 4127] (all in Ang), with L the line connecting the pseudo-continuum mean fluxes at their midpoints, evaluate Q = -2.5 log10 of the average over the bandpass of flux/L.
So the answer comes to 0.12 mag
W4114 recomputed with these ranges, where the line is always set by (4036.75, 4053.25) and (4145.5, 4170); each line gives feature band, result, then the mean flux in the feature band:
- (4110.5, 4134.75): -0.04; 13.6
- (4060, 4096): 0.06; 12.8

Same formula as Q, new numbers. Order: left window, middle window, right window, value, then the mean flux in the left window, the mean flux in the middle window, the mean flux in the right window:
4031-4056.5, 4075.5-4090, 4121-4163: -0.06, 13.1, 13.9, 13.1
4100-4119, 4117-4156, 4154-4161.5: -0.06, 12.2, 13.1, 12.7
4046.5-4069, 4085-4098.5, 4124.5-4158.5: -0.11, 12.5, 14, 13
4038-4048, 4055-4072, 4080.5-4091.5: 0.19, 13.5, 11.7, 14.6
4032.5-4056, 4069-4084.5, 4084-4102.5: 0.08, 13.3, 12.5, 13.5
